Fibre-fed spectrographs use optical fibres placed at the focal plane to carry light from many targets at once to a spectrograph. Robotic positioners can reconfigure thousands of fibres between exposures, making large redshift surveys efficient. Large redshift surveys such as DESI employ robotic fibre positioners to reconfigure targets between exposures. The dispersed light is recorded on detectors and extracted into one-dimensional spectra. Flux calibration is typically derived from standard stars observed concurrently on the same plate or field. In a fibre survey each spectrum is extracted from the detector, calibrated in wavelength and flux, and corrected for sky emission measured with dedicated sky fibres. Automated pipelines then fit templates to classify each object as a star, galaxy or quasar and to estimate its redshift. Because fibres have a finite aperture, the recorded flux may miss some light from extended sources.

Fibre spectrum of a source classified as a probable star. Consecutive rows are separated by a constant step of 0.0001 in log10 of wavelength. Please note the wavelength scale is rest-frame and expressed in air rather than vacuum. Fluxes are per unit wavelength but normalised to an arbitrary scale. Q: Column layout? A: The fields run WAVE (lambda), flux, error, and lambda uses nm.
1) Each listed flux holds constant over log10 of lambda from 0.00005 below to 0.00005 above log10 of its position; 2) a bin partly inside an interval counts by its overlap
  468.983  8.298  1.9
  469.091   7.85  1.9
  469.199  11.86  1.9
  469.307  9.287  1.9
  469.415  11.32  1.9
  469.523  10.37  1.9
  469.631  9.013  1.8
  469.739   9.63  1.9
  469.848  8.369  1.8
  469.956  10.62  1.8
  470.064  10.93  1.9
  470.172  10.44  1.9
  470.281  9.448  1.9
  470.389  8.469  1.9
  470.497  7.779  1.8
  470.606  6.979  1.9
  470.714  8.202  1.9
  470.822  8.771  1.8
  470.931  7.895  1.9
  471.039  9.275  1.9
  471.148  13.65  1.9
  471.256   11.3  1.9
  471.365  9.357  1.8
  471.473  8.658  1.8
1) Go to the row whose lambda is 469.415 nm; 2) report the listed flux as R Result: 11.32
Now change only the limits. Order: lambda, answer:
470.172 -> 10.44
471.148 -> 13.65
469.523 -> 10.37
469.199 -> 11.86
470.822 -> 8.771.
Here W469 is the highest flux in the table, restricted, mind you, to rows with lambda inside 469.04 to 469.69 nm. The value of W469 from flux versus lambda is 11.86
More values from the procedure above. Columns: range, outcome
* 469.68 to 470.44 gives 10.93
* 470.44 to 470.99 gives 8.771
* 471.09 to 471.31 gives 13.65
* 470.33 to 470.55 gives 8.469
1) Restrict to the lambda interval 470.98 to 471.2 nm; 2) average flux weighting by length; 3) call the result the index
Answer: 11.4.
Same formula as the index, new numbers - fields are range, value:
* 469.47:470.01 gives 9.59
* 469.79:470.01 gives 9.47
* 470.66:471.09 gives 8.54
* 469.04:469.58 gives 10.2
